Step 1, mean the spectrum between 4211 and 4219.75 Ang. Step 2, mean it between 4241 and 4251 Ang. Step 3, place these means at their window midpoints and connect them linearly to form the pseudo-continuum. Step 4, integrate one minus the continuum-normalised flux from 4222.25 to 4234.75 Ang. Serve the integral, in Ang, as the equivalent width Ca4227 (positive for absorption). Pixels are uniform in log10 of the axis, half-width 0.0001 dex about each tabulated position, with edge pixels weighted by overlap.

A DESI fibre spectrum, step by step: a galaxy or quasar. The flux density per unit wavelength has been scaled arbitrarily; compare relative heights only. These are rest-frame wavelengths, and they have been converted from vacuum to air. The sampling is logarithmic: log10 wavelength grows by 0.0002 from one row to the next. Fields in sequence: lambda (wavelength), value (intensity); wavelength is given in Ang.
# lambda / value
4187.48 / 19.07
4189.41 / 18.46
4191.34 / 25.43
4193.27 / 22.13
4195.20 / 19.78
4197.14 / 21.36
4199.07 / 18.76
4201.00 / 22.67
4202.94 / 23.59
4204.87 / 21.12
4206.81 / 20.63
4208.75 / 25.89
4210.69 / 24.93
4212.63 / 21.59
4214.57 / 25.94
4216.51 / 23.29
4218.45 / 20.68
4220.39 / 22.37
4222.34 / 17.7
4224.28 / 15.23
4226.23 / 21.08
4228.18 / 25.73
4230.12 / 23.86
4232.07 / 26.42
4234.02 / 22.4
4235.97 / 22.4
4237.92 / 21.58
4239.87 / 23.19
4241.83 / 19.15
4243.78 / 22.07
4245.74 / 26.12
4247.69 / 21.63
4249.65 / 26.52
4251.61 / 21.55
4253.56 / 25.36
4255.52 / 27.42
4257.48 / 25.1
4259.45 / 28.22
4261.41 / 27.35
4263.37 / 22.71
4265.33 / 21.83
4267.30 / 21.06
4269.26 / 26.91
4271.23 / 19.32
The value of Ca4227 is 0.5 Ang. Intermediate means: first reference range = 23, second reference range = 23.1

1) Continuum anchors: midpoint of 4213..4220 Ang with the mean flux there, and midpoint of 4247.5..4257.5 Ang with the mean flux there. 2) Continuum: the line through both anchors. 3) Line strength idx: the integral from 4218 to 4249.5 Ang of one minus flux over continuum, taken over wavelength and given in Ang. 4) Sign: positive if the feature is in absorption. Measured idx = 2.38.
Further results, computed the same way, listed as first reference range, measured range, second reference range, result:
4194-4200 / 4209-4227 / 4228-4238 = 0.4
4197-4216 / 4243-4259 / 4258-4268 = -0.4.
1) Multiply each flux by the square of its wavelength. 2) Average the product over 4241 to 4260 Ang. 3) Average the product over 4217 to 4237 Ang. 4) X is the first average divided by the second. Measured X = 1.1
